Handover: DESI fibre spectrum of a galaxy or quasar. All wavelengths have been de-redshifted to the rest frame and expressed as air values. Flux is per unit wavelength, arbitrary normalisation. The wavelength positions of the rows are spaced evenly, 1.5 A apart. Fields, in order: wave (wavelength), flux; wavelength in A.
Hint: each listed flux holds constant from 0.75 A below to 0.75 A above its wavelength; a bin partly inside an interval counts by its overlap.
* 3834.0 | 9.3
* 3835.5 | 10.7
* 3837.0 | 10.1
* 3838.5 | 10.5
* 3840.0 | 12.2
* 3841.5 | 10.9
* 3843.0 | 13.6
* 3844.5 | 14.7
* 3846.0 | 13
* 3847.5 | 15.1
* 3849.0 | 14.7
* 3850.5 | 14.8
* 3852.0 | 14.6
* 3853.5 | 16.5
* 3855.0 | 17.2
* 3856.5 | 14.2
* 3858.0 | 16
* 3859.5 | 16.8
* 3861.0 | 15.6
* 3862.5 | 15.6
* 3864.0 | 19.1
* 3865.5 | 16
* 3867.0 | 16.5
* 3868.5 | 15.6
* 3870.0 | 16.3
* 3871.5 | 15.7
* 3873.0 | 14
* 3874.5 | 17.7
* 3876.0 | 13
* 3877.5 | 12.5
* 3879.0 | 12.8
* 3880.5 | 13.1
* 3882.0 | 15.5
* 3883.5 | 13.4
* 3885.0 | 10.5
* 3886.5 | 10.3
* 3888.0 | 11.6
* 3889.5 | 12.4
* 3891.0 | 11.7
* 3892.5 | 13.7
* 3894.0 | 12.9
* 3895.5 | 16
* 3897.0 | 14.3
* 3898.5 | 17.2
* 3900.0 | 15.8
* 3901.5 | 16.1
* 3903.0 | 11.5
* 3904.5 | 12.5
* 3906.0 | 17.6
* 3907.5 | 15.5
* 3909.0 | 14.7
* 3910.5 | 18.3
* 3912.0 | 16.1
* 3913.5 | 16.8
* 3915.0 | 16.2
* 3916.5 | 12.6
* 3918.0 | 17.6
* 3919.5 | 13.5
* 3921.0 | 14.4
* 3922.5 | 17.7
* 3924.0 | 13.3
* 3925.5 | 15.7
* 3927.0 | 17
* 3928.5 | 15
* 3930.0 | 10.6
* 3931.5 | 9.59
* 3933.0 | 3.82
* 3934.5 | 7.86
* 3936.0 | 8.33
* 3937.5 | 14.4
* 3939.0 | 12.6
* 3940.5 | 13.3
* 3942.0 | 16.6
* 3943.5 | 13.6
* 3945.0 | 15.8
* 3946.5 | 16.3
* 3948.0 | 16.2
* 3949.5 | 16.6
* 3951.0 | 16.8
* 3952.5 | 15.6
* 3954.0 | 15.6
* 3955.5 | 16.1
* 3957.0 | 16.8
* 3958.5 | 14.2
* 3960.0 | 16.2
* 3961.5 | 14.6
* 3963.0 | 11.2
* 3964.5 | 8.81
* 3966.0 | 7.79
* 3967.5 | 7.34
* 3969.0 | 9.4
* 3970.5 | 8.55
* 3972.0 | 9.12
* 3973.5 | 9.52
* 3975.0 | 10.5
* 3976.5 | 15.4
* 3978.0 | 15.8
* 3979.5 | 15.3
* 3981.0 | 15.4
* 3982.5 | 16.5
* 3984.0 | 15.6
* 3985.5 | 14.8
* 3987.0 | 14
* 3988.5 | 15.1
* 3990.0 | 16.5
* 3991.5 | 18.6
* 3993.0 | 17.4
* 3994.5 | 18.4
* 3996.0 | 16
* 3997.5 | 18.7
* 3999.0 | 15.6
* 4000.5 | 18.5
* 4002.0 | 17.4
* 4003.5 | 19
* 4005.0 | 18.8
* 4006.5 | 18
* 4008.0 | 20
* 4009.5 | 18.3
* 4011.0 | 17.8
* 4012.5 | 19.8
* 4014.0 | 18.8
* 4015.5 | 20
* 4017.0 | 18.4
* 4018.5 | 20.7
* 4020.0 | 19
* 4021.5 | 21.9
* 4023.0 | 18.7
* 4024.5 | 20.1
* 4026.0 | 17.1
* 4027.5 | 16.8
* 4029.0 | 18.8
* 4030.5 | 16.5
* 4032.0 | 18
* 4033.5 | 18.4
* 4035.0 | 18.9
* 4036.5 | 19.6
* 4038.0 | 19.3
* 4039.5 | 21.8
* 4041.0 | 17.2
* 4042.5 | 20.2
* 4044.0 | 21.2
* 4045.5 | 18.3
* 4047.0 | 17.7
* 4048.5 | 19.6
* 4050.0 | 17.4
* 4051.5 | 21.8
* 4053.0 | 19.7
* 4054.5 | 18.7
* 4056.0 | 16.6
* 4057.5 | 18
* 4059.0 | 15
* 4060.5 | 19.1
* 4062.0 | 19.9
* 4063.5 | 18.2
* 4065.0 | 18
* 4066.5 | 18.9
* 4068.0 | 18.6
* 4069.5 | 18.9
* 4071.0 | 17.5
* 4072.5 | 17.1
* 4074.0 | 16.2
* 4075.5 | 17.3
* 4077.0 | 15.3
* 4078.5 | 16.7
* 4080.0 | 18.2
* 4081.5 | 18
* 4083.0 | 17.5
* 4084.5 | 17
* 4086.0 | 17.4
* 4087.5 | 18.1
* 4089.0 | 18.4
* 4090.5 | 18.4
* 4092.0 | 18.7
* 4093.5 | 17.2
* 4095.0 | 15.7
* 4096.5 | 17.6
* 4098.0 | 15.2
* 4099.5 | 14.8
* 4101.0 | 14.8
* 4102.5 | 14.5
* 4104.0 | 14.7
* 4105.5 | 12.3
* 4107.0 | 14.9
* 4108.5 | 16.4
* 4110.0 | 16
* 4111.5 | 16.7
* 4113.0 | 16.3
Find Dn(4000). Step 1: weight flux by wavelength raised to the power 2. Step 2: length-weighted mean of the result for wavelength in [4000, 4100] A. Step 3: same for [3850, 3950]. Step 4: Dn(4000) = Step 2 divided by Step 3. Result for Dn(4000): 1.37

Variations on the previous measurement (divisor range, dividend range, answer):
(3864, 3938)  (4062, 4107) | 1.32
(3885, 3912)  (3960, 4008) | 1.07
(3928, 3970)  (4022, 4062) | 1.52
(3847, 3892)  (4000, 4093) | 1.38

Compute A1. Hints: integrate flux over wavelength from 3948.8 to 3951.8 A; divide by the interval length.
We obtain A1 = 16.7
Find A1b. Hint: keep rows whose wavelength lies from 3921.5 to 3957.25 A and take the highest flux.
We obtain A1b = 17.7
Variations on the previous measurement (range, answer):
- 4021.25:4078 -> 21.9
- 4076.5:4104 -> 18.7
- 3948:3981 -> 16.8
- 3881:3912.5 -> 18.3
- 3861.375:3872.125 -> 19.1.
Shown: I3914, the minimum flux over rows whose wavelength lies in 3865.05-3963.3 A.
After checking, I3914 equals 3.82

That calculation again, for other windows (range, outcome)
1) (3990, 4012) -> 15.6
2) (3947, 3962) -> 14.2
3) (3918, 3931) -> 10.6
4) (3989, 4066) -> 15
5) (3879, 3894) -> 10.3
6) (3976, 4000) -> 14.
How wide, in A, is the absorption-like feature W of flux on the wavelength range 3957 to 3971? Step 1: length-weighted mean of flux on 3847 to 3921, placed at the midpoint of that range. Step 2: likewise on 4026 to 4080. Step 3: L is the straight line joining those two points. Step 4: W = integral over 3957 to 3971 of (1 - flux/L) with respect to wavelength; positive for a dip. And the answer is 4.4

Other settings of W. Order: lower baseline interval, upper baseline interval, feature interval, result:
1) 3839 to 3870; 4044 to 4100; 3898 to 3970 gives 9.5 A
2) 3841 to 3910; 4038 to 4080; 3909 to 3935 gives 2.6 A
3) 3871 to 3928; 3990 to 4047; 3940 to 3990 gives 8.8 A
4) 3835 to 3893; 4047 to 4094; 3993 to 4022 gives -3.2 A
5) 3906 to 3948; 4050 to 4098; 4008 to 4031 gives -3.5 A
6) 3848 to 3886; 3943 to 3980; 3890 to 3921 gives -1.4 A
